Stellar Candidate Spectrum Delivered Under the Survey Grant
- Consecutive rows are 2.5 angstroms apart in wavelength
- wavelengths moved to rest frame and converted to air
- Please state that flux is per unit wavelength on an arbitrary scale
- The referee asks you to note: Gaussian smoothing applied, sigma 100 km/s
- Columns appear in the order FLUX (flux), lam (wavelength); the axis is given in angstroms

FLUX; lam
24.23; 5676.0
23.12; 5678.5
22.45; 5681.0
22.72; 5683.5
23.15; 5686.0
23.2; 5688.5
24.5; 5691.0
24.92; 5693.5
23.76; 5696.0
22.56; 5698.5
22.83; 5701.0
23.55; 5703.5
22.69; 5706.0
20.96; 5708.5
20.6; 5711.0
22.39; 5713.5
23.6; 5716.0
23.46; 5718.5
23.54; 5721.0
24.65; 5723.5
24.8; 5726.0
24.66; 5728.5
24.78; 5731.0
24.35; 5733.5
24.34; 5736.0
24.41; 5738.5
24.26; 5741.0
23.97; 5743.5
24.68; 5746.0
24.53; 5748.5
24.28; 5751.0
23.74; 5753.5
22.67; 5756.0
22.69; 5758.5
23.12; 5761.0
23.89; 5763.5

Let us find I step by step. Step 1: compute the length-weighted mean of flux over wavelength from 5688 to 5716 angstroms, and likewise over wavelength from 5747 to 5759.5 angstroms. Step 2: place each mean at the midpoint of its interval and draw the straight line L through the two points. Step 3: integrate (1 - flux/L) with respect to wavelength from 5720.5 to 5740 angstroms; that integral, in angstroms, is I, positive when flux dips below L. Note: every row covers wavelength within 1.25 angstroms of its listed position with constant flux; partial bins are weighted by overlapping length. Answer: -1.0 angstroms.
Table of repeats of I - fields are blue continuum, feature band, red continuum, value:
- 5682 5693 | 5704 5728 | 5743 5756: 0.7 angstroms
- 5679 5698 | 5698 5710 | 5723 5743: 0.7 angstroms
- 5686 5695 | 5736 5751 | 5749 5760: -0.5 angstroms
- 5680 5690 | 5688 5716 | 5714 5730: 0.6 angstroms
